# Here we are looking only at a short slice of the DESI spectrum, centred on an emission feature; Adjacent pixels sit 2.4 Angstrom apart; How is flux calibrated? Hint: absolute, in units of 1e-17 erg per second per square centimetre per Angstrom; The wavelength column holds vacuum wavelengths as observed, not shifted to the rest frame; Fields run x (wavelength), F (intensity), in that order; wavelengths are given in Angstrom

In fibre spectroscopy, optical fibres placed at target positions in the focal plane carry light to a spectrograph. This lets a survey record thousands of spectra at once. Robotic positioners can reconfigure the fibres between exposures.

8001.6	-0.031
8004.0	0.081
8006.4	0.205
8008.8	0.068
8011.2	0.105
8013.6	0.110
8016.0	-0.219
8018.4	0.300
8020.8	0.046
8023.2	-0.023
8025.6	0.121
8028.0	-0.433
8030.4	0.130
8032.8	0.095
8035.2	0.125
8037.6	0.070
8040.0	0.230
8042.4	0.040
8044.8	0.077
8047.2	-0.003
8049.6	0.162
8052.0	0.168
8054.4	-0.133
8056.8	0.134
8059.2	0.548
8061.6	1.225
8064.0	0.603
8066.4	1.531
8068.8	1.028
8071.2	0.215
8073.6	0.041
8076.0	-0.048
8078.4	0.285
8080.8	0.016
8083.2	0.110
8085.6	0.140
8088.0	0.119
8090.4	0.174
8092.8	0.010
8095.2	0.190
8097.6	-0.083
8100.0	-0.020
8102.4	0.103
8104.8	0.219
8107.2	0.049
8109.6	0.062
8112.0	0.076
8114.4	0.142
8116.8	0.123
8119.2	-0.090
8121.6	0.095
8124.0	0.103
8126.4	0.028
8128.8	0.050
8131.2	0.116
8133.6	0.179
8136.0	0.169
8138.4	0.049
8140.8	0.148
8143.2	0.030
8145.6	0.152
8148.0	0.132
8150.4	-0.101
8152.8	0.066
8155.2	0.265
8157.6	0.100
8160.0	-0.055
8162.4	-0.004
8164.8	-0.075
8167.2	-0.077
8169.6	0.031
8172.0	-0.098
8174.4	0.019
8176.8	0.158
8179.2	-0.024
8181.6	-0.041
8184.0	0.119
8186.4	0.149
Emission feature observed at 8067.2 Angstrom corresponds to [O II] 3727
